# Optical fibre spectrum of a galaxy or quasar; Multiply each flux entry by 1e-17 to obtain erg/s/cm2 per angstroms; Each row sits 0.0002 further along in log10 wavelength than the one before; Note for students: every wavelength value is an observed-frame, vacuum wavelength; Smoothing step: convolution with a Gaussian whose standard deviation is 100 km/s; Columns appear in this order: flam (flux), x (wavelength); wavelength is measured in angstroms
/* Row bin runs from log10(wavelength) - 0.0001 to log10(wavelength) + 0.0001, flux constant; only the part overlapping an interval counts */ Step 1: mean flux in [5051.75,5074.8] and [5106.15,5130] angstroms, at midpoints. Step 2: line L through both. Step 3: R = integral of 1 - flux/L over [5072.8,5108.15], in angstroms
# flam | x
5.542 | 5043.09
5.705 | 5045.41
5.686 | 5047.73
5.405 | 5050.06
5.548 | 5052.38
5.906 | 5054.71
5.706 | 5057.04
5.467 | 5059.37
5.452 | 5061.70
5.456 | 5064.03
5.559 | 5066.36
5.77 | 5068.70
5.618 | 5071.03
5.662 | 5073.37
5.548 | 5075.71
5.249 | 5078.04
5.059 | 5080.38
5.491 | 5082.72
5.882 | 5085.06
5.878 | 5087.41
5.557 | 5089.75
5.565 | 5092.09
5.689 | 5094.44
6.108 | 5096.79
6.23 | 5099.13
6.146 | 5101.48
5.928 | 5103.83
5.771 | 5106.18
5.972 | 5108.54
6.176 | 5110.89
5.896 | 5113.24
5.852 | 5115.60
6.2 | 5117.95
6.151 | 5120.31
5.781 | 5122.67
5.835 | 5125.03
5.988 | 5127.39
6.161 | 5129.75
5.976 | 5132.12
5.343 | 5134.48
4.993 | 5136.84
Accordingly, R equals 0.5 angstroms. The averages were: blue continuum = 5.61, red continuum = 5.98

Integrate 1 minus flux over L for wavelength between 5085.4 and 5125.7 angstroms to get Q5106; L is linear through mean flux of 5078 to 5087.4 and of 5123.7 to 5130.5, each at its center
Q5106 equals -1.3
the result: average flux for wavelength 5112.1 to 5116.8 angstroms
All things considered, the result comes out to 5.88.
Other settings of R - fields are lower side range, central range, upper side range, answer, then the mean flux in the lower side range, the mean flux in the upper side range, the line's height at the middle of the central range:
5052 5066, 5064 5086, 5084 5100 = 0.69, 5.59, 5.84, 5.71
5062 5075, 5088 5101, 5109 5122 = -0.01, 5.6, 6.04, 5.84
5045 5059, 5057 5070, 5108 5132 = 0.34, 5.65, 6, 5.71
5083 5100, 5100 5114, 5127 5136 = -0.40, 5.82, 5.83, 5.82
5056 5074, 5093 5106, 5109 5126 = -0.32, 5.58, 5.99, 5.85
